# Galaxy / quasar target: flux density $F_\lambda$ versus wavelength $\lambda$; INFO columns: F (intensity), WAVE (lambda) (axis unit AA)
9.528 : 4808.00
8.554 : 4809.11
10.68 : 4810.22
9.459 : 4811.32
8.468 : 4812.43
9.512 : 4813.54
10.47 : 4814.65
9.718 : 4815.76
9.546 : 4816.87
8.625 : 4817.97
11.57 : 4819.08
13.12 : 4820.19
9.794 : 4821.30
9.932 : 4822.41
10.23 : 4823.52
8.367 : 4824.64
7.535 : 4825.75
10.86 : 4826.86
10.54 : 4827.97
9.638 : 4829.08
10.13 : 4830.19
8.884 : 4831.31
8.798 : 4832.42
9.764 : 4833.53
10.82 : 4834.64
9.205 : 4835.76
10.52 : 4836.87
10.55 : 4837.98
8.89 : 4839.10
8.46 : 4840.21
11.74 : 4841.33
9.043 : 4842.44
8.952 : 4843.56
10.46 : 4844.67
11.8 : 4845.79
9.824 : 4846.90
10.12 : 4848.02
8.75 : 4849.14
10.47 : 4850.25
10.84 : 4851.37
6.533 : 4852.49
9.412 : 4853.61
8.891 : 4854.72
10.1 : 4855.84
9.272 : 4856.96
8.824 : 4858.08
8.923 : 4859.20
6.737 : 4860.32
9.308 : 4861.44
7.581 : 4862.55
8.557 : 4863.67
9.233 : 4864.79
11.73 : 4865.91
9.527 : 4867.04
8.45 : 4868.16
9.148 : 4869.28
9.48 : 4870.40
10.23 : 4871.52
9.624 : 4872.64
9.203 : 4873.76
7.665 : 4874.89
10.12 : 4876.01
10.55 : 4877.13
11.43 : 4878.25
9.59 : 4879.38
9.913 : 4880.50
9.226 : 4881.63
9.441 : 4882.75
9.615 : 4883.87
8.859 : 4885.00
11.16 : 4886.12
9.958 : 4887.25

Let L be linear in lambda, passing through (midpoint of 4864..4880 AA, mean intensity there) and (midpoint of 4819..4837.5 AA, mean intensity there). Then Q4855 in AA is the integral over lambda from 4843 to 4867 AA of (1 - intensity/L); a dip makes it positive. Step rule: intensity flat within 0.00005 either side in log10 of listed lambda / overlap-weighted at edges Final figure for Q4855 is 1.1 AA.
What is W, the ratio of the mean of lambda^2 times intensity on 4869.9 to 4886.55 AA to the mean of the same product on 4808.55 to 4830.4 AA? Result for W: 1.01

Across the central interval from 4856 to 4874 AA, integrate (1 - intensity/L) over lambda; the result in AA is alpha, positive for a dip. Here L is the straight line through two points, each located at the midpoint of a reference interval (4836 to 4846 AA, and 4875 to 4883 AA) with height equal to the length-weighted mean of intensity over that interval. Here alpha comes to 1.46 AA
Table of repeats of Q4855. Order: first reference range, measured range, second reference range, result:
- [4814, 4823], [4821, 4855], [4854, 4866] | 0.0 AA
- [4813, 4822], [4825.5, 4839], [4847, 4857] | 0.2 AA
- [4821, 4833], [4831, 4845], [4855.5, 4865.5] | -0.7 AA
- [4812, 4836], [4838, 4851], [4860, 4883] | -0.4 AA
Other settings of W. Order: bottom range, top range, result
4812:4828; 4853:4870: 0.93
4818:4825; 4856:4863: 0.83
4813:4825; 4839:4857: 0.97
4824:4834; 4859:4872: 0.98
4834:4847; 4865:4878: 0.97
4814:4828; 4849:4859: 0.94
